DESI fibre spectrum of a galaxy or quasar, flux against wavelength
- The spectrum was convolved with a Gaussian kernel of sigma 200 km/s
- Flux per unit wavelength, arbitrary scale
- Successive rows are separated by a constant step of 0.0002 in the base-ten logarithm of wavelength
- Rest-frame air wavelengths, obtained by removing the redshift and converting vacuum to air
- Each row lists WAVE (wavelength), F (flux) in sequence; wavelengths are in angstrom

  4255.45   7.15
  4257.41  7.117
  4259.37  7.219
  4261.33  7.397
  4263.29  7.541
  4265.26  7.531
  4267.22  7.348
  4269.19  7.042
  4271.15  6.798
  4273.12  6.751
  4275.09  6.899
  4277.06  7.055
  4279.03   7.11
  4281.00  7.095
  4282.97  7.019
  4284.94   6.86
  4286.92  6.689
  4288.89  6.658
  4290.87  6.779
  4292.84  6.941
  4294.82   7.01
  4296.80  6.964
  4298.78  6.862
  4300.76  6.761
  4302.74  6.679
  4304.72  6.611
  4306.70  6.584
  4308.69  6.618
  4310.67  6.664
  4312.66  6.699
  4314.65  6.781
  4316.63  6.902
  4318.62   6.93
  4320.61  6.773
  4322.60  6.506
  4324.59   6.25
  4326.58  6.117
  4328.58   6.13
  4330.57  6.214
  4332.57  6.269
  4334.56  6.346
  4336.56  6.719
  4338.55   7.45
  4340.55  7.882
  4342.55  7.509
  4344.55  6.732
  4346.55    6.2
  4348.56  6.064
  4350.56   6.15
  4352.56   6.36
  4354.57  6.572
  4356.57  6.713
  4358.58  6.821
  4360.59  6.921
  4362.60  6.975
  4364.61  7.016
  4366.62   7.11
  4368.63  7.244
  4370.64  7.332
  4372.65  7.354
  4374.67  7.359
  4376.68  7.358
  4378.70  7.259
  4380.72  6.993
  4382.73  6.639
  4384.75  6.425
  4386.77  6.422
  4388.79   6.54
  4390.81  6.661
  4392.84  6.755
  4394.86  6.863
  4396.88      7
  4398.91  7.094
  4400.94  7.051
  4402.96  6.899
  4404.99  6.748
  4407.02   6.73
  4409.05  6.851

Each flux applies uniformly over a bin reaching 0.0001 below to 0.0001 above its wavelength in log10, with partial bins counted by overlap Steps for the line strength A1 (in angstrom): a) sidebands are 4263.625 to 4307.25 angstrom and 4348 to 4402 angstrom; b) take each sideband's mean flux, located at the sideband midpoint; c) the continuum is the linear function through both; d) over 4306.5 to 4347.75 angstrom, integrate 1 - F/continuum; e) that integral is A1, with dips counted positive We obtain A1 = 1.3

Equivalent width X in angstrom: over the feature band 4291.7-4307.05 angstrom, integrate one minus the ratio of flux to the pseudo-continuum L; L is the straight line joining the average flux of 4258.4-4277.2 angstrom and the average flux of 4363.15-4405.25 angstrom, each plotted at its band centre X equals 0.64 angstrom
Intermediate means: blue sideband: 7.16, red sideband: 6.96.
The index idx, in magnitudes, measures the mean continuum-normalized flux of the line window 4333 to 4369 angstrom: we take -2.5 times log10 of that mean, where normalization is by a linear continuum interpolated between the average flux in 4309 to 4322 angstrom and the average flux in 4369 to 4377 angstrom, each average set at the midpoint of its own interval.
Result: 0.05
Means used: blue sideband 6.77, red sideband 7.35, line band 6.81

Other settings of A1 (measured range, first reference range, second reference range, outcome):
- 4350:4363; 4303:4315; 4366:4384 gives 0.7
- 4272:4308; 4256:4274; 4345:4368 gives 1.0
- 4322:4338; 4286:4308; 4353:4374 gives 1.2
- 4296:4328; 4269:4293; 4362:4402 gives 1.2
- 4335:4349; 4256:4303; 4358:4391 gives 0.1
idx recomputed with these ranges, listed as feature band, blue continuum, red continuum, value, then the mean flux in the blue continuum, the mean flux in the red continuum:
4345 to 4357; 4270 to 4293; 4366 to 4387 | 0.11 mag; 6.89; 7.07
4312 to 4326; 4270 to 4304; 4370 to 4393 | 0.03 mag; 6.88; 6.92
